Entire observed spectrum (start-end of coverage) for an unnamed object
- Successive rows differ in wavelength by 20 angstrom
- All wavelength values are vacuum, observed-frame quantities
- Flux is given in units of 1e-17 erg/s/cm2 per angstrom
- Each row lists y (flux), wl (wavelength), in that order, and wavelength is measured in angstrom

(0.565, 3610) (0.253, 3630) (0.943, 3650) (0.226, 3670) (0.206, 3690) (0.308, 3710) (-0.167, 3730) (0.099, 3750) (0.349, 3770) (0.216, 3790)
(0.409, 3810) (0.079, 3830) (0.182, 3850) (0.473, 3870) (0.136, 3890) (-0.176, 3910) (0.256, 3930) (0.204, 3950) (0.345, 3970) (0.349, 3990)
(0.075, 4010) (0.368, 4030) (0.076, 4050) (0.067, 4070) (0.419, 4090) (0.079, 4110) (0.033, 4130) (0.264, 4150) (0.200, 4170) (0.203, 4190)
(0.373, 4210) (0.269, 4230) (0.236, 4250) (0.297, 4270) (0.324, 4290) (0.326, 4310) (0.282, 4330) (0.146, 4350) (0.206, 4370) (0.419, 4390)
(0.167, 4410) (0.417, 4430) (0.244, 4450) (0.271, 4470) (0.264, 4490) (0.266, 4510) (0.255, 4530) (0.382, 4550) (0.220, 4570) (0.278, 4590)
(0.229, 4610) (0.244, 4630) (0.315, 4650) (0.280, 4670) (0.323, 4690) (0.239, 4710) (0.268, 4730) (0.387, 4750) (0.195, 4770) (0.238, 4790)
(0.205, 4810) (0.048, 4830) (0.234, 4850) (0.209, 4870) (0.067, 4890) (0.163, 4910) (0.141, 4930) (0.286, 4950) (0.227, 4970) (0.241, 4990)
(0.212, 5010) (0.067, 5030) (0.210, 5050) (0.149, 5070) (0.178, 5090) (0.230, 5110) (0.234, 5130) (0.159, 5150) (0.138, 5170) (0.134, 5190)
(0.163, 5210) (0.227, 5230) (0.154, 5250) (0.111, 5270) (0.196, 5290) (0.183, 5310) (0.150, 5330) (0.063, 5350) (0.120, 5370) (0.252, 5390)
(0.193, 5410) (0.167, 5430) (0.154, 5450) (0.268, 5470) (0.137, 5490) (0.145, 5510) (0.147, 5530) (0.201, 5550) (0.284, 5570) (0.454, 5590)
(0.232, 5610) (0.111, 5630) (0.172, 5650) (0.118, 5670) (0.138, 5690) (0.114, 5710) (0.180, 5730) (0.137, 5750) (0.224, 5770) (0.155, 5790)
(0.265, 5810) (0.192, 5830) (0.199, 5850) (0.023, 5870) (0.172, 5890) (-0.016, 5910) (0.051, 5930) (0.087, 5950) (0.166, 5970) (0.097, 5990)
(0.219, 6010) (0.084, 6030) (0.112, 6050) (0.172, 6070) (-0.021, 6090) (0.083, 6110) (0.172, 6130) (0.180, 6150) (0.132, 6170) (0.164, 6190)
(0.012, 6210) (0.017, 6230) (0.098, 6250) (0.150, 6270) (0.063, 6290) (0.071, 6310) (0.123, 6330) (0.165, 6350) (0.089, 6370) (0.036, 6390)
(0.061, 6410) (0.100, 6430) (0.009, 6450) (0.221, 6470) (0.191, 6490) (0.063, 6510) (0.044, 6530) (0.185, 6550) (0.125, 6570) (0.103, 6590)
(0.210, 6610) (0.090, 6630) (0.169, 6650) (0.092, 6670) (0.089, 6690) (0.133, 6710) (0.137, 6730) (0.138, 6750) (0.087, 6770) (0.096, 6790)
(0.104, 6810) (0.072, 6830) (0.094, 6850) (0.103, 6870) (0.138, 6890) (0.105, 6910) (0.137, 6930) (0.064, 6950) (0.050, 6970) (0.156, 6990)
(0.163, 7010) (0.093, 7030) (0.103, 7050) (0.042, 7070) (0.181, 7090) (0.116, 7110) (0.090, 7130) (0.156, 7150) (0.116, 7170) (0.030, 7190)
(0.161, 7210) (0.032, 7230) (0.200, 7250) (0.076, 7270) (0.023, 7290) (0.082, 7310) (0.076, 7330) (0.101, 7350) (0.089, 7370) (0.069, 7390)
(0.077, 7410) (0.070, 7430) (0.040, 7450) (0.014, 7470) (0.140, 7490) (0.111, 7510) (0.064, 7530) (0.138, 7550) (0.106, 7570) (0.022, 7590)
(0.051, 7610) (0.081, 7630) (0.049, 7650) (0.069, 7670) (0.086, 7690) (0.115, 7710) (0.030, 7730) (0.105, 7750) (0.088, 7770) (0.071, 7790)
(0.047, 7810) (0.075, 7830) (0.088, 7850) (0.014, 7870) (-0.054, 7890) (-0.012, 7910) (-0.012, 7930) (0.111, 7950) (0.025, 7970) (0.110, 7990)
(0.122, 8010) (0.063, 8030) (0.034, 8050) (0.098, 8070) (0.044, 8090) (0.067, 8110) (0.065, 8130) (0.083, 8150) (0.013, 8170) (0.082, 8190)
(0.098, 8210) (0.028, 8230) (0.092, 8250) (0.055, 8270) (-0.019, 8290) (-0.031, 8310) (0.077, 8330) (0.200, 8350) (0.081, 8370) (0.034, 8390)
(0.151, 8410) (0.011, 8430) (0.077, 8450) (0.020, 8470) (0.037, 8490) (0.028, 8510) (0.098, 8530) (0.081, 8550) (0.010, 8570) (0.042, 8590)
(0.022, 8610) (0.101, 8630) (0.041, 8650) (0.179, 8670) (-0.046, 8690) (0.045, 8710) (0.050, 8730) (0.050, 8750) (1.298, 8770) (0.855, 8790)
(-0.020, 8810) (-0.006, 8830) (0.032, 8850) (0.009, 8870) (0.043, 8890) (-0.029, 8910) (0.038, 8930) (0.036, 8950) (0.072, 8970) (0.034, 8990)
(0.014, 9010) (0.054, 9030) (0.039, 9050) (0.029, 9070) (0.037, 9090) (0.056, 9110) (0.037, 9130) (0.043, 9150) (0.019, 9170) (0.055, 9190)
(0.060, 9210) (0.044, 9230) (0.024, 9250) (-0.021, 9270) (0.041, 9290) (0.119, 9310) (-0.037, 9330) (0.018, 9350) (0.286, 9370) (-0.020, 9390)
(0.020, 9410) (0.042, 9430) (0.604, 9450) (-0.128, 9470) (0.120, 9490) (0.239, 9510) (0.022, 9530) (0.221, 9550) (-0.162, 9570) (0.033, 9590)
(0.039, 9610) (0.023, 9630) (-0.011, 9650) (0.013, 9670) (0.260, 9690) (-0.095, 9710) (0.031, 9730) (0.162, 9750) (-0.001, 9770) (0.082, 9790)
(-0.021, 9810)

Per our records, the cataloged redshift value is 1.35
